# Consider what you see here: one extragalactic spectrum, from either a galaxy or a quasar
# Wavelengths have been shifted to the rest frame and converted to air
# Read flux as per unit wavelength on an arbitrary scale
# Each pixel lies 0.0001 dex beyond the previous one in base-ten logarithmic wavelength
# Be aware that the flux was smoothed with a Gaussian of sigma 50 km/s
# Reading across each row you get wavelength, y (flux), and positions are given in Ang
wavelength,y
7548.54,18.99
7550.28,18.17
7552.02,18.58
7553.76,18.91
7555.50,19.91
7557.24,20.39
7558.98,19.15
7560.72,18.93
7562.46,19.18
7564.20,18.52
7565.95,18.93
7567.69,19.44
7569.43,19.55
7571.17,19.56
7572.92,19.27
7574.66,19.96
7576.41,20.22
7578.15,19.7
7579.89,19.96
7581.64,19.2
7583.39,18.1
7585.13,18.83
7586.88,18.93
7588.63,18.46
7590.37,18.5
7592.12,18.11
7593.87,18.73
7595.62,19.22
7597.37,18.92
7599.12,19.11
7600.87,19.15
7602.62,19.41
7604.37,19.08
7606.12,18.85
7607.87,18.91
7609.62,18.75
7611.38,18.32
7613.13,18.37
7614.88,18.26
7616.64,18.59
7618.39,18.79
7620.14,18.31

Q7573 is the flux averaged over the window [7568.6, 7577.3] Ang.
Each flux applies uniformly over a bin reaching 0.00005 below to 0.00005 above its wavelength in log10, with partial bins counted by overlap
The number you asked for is 19.7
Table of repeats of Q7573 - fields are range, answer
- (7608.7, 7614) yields 18.5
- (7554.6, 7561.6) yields 19.6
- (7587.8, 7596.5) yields 18.6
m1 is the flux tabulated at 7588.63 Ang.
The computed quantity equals 18.46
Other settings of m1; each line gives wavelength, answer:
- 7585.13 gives 18.83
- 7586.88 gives 18.93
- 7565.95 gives 18.93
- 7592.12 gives 18.11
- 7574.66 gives 19.96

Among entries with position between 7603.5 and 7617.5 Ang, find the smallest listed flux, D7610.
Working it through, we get 18.26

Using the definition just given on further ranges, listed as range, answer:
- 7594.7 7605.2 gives 18.92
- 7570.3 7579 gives 19.27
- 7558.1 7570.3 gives 18.52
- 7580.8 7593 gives 18.1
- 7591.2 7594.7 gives 18.11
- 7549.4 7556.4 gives 18.17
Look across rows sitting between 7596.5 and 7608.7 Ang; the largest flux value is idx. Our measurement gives 19.41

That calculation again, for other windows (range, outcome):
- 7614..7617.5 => 18.59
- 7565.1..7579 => 20.22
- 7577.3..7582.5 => 19.96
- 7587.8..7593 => 18.5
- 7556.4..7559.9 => 20.39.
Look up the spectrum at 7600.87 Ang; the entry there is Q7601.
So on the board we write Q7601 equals 19.15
